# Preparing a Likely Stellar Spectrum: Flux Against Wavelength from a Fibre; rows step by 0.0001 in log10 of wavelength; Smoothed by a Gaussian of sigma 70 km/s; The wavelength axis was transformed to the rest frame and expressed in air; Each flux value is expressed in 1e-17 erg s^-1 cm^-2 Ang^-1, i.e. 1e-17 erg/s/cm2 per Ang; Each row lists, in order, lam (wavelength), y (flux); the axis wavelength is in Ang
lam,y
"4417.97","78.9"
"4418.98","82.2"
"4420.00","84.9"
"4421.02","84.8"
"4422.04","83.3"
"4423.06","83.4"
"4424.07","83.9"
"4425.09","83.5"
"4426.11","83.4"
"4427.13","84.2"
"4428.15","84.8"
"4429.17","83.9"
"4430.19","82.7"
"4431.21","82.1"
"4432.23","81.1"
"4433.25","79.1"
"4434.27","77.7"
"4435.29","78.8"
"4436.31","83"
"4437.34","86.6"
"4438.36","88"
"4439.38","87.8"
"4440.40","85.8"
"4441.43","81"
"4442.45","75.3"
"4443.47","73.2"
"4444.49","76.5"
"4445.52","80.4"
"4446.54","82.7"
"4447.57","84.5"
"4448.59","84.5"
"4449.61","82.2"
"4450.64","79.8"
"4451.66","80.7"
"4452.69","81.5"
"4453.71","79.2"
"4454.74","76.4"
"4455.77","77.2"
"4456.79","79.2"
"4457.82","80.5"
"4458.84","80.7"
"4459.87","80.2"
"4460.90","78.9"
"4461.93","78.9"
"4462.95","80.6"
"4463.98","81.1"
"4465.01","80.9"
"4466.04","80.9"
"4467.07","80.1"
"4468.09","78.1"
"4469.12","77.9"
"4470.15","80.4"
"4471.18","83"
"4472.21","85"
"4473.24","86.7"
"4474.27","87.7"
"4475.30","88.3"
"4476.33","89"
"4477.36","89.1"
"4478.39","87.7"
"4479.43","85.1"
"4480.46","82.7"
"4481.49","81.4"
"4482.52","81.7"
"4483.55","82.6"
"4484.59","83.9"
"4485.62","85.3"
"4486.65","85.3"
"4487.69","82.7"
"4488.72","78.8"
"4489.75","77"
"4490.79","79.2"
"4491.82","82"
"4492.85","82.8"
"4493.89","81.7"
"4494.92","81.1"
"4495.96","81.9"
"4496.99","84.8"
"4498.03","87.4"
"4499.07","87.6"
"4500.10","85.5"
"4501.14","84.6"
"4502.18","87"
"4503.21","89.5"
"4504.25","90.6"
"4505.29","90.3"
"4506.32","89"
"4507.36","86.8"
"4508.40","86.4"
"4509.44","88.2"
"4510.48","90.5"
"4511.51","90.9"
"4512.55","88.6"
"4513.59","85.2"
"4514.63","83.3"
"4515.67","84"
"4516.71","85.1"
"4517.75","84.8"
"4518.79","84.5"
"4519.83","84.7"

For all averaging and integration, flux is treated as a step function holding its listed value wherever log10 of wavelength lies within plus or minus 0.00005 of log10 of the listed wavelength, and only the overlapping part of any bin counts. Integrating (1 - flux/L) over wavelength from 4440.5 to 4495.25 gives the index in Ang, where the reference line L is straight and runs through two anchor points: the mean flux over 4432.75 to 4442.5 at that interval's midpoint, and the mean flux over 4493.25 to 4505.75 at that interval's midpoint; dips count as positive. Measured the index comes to 1.7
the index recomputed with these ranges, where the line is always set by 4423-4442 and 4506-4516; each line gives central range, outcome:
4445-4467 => 1.0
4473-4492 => 0.4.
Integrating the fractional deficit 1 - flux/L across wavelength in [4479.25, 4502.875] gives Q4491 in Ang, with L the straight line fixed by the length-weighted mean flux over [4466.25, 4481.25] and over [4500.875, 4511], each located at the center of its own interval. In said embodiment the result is 0.9 Ang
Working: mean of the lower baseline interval 84.2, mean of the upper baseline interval 88.4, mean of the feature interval 83.2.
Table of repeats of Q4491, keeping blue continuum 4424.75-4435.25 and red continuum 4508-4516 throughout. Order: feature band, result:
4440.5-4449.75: 0.32 Ang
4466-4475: 0.24 Ang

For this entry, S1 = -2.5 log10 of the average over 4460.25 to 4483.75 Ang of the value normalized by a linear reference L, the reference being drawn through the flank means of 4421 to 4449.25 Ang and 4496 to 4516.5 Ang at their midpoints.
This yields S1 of 0.025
